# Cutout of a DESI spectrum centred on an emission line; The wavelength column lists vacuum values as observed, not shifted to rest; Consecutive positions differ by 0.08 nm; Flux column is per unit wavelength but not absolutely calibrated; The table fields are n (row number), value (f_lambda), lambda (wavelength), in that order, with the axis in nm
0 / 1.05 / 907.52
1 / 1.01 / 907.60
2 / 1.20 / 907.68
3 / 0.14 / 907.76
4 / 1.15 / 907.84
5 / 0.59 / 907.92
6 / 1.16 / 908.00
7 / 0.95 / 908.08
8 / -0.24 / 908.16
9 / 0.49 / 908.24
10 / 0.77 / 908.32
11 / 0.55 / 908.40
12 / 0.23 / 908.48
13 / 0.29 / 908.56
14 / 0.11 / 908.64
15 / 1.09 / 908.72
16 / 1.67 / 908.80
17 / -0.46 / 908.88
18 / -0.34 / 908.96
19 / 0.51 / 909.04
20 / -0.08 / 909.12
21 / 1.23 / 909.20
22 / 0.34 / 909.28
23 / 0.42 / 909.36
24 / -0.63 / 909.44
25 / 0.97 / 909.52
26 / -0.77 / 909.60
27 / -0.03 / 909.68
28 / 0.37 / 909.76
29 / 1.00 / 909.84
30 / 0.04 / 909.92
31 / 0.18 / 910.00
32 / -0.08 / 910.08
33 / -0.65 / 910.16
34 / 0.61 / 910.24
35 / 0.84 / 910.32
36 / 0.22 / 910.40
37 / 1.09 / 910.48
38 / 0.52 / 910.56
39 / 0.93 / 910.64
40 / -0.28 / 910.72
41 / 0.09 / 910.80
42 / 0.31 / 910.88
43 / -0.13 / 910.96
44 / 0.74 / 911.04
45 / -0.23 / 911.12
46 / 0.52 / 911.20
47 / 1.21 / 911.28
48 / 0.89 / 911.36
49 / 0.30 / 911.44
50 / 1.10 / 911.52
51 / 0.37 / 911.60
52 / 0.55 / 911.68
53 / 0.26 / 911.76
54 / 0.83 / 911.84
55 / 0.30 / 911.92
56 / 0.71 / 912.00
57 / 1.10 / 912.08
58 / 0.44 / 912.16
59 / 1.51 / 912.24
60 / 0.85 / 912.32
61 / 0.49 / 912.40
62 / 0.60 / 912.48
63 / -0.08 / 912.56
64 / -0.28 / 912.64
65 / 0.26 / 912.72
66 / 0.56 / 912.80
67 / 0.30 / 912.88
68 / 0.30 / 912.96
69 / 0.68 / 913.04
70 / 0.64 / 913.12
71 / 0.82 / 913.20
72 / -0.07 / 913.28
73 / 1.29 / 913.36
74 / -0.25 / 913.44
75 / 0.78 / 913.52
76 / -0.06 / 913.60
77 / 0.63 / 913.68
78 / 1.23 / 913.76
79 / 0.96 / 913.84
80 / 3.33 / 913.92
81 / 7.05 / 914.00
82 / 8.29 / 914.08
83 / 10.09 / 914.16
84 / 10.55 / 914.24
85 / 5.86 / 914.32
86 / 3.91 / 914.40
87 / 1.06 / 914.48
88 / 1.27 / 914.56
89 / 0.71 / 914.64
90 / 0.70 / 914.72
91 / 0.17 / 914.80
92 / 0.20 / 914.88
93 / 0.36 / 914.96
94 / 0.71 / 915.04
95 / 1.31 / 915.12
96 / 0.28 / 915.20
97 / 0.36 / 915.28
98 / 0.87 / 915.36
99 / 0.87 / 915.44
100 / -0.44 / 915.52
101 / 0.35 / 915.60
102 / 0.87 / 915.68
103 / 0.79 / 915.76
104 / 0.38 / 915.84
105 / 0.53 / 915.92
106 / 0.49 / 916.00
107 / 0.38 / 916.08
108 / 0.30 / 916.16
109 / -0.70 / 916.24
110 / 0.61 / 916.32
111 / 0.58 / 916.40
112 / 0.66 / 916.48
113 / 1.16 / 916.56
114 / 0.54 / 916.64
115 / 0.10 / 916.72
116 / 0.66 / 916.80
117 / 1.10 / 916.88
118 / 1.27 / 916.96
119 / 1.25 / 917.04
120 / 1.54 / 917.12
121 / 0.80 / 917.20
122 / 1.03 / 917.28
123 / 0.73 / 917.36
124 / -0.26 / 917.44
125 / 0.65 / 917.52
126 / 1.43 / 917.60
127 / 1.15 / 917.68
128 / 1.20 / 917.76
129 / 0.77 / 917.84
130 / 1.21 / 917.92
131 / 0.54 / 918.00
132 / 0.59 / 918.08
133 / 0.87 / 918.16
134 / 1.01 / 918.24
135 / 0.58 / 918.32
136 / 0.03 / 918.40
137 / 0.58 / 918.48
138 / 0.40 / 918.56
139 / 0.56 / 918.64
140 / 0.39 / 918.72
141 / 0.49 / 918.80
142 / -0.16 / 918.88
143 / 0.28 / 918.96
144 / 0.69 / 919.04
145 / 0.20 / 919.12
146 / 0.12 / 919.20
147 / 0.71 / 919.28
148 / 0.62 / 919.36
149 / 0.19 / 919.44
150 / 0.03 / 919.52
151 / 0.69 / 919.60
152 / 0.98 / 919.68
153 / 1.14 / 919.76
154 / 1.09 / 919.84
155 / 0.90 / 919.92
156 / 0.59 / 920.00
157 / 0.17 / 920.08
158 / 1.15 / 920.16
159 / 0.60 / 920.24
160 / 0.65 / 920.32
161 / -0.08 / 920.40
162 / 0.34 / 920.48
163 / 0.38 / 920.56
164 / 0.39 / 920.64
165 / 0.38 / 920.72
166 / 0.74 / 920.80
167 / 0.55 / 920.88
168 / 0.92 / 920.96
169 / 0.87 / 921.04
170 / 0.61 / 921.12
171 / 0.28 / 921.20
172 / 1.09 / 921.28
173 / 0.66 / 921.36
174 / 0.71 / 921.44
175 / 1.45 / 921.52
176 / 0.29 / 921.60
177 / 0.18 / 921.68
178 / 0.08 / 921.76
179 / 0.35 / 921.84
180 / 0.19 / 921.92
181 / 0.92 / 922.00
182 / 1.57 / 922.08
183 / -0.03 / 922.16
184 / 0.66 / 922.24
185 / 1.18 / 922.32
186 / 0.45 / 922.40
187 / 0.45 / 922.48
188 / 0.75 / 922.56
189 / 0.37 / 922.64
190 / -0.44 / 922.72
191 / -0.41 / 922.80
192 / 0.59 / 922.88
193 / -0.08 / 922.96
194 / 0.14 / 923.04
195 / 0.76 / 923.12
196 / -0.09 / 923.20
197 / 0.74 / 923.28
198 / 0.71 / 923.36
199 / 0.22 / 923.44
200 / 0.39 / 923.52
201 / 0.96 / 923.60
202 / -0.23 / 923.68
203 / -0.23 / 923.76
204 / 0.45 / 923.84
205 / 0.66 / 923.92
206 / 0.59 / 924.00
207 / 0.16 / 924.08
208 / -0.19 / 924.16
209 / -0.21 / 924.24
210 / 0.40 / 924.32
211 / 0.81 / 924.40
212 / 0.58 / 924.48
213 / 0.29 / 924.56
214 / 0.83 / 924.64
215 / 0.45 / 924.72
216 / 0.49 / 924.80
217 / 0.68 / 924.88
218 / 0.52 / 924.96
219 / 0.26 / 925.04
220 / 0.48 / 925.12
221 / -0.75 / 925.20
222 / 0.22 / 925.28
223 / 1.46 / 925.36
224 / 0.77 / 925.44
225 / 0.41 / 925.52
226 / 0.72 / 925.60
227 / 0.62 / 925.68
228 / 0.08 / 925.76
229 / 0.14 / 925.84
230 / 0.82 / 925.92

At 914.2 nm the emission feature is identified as Halpha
